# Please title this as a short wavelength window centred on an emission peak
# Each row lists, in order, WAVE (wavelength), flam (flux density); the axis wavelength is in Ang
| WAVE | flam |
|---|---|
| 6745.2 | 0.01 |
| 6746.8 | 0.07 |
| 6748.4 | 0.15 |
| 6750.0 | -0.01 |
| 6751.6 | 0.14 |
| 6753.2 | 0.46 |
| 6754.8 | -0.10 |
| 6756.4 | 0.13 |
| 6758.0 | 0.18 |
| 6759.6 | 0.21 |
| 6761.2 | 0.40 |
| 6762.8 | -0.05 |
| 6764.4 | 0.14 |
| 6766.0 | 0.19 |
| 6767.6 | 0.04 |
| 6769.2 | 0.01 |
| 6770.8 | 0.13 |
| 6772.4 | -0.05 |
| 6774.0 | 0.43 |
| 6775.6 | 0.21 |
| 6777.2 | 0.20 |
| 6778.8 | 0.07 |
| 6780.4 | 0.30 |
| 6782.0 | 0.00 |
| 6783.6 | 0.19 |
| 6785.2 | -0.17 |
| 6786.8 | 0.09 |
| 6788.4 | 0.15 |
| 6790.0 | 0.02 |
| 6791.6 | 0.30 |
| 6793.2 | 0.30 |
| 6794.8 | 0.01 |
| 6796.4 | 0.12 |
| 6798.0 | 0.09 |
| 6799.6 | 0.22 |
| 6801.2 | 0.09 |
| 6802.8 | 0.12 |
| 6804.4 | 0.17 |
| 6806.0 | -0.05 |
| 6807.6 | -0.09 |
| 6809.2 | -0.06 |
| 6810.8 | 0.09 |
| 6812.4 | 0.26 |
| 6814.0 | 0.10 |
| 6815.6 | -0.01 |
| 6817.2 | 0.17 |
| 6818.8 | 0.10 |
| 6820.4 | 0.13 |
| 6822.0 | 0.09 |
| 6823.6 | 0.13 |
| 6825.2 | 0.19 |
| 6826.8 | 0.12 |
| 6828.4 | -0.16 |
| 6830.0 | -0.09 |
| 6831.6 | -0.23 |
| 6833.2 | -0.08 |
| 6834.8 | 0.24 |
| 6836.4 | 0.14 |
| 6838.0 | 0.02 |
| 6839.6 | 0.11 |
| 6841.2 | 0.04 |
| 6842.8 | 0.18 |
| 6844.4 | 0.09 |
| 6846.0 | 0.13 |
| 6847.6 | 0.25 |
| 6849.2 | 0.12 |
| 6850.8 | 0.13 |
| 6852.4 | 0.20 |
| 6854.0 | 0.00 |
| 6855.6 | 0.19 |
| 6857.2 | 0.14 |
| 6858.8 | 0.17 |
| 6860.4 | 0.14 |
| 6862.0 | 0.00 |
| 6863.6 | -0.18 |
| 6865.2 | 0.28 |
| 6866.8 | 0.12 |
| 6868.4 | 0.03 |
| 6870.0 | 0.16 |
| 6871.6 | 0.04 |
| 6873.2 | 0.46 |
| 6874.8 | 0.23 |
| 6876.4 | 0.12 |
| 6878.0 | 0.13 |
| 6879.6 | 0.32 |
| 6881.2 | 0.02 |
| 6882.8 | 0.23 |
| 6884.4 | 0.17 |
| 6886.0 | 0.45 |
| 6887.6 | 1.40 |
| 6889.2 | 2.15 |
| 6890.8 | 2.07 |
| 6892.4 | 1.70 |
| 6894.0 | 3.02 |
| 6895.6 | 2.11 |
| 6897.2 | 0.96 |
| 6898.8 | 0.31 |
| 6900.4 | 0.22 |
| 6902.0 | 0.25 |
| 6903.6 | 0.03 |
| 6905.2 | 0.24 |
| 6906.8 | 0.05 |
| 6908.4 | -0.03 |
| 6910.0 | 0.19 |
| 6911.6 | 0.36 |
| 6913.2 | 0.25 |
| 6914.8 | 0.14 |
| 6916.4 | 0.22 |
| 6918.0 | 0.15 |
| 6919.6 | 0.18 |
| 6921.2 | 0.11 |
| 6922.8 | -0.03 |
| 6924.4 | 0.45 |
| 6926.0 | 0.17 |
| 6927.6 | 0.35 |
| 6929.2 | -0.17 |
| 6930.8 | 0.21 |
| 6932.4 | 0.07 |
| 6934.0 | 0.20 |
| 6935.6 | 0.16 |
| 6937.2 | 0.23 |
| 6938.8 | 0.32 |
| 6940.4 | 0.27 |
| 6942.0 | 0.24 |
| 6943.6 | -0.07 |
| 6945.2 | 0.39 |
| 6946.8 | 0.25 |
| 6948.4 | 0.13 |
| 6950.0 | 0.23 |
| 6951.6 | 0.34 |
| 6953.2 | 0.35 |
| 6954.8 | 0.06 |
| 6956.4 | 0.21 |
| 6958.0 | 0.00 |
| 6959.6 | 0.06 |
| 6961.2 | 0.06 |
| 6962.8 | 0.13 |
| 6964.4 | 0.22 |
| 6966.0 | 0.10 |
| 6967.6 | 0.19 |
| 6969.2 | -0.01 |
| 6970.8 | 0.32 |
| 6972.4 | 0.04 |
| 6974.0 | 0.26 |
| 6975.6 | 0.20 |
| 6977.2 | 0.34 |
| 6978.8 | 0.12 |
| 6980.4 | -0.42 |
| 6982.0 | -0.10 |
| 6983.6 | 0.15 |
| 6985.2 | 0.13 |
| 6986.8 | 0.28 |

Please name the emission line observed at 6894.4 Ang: [O II] 3727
